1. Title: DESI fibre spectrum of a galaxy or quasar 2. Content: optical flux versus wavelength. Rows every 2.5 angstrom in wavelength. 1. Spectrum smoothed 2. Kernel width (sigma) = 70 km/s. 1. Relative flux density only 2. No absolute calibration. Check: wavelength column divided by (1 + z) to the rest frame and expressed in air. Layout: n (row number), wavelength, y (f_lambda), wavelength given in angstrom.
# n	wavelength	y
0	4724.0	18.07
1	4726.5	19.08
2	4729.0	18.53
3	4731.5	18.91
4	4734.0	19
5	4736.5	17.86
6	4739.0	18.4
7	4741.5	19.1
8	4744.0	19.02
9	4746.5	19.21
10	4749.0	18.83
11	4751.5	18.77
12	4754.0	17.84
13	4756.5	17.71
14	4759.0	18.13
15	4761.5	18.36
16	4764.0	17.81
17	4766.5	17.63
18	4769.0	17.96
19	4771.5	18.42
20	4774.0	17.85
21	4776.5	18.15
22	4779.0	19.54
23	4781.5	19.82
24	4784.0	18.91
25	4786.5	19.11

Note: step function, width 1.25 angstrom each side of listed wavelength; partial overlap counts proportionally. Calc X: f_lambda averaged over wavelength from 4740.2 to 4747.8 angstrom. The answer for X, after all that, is 19.1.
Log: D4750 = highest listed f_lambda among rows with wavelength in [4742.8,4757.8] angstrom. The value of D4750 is 19.21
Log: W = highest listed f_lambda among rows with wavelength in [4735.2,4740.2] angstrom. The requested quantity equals 18.4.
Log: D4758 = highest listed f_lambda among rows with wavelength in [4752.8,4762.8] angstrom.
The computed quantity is 18.36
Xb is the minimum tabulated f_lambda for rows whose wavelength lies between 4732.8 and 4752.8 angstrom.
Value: 17.86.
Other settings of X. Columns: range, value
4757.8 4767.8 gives 18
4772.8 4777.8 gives 18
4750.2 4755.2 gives 18.3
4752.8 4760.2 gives 17.9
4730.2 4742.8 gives 18.7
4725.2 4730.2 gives 18.8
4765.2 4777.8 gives 18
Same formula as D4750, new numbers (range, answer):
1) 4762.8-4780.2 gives 19.54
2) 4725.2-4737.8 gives 19.08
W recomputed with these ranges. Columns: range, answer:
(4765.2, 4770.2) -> 17.96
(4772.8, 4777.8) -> 18.15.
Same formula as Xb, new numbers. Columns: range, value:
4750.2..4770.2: 17.63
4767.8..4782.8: 17.85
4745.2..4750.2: 18.83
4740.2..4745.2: 19.02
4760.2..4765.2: 17.81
